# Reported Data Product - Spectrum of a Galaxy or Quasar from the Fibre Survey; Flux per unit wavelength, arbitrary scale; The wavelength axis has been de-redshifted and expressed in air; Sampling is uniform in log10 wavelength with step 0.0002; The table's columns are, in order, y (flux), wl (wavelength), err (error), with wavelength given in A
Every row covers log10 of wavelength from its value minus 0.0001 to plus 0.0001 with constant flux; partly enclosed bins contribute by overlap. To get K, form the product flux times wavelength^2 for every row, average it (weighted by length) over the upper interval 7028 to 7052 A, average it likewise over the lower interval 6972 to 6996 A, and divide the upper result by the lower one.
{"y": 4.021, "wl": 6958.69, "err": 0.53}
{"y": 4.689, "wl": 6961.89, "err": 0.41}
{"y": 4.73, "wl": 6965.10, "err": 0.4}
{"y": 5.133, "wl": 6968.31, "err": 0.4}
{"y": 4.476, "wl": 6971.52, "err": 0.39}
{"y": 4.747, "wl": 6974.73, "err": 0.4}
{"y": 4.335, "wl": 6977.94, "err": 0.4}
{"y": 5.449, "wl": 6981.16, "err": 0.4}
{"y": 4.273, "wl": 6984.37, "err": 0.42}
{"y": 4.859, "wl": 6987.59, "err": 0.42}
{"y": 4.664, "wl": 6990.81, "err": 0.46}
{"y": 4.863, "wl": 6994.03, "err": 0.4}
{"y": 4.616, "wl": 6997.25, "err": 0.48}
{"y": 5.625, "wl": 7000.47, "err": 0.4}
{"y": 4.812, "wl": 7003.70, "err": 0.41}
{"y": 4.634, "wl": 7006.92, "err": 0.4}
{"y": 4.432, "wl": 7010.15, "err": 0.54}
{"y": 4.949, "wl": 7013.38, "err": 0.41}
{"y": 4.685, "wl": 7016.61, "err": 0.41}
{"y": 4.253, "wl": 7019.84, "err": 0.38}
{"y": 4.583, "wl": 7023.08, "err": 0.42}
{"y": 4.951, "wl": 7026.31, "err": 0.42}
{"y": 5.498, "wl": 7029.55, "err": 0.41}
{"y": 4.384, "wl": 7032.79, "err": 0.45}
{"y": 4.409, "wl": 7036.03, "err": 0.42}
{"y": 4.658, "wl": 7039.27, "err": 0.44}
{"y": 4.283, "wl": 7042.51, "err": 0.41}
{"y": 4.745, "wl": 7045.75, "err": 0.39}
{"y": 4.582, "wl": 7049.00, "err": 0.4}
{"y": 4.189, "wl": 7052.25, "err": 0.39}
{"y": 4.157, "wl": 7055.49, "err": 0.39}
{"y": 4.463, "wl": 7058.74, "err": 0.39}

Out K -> 0.99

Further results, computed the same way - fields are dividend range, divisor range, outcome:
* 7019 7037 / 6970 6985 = 1.02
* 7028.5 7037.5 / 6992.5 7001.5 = 0.95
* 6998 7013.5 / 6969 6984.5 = 1.04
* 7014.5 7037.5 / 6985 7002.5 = 0.97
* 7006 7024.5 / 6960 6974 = 0.98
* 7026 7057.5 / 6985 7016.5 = 0.96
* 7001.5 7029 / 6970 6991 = 1.02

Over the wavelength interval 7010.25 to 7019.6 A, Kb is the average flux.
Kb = 4.67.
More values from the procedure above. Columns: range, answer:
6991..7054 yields 4.69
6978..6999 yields 4.76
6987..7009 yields 4.86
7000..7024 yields 4.71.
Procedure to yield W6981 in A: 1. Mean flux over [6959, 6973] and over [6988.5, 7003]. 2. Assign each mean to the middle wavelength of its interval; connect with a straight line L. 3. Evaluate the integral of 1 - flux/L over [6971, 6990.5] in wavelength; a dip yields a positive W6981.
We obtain 0.4 A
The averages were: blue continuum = 4.69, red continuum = 4.93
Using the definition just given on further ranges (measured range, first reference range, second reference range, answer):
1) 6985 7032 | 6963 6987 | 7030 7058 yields -1.9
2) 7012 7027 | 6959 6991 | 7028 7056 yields -0.2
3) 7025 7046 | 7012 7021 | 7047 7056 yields -1.0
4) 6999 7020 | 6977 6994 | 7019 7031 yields 0.0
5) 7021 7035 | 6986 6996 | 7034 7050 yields -0.7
